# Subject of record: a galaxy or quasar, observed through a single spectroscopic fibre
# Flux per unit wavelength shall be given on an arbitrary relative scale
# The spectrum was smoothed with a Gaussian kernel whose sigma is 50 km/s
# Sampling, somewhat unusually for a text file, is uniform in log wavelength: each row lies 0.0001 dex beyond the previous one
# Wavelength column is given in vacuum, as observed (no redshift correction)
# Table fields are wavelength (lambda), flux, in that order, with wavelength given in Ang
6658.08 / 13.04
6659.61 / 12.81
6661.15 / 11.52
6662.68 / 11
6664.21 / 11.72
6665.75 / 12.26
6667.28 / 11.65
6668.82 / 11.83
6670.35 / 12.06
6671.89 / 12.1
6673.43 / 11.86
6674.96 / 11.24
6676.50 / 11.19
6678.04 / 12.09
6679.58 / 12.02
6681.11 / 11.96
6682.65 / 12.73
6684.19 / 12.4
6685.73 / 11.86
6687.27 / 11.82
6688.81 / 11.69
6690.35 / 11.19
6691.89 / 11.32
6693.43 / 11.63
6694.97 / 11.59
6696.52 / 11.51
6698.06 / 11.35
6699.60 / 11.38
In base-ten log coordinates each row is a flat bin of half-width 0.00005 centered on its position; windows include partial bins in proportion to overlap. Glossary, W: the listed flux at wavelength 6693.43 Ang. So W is 11.63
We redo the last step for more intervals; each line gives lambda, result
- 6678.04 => 12.09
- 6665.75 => 12.26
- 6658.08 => 13.04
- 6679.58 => 12.02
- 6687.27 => 11.82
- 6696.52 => 11.51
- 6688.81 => 11.69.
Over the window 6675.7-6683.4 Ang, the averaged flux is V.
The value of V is 12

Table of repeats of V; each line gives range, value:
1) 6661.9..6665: 11.4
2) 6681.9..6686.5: 12.3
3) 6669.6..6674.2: 12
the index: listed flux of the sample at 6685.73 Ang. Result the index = 11.86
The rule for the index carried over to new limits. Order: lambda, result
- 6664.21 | 11.72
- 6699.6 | 11.38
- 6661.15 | 11.52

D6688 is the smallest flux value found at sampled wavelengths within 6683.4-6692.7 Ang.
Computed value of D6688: 11.19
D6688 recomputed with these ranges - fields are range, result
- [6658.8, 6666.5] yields 11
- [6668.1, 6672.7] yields 11.83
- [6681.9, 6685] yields 12.4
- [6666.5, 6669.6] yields 11.65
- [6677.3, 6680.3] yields 12.02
